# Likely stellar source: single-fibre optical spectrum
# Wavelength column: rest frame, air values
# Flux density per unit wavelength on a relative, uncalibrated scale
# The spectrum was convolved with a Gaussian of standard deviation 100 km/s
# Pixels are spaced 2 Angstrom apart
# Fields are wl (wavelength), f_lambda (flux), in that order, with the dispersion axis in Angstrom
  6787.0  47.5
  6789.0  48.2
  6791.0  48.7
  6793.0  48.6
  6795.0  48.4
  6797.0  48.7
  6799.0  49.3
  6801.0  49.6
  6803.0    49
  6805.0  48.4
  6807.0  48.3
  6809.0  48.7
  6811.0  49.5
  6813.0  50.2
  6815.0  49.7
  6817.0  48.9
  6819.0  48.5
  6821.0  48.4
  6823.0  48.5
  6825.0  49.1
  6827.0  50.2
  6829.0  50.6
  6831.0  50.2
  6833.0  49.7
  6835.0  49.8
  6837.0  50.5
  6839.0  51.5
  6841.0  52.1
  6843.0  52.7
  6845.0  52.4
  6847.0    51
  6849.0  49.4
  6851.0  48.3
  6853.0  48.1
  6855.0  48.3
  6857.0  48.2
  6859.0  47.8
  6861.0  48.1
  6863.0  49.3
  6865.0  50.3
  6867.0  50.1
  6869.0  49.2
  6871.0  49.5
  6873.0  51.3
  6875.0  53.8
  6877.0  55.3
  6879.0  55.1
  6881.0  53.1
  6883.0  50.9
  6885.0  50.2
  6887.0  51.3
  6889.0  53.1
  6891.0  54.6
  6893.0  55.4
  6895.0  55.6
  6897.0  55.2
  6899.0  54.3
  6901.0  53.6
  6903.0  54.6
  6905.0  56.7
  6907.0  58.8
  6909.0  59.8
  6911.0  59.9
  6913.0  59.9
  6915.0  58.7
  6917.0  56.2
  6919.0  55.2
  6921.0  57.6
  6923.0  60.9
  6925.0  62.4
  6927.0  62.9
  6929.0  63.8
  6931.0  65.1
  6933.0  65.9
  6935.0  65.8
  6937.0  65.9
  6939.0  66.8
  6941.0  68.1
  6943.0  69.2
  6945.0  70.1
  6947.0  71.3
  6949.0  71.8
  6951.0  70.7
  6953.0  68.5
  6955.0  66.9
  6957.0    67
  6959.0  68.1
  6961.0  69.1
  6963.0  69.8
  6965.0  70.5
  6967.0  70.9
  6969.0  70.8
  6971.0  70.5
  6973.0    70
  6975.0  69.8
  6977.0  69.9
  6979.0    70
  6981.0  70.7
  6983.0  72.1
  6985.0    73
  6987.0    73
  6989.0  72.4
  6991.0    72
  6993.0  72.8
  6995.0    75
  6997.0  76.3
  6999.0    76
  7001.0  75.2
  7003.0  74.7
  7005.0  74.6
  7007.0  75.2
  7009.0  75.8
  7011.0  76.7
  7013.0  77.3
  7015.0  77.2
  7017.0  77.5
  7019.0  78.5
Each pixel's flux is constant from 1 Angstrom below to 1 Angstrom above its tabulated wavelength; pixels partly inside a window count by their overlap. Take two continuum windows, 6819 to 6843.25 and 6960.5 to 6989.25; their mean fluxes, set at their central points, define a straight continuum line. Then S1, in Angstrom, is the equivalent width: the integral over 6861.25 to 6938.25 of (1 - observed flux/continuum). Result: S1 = 4.86 Angstrom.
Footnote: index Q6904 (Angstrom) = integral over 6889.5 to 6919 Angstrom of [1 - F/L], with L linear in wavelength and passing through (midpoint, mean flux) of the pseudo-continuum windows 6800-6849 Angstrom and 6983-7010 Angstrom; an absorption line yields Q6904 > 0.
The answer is 2.2 Angstrom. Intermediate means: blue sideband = 49.9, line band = 56.6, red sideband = 74.2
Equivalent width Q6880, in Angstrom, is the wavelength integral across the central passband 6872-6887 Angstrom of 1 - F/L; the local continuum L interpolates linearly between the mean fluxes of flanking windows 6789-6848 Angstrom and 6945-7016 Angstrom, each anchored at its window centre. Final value 1.4 Angstrom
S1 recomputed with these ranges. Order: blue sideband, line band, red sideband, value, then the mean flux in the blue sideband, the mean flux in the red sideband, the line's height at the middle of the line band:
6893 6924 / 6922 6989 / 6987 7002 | -2.3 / 57.1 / 74.2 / 66.4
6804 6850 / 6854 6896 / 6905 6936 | 3.1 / 49.9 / 60.7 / 55.5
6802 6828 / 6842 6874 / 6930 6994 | 3.1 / 49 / 69.6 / 55.1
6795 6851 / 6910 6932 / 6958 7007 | 1.1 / 49.8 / 72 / 63.4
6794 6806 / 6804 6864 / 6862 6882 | 0.8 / 48.9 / 51.7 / 50.2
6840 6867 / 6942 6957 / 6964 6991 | -0.8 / 49.7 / 71.1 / 66.3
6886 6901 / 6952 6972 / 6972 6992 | -0.5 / 54.2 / 71.3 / 67.4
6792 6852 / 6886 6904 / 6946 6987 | 1.7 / 49.7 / 70.1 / 60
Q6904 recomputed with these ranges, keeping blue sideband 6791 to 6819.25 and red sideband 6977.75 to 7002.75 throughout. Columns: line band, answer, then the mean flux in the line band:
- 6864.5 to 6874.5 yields 1.2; 50.3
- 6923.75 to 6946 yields 0.0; 65.9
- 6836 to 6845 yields 0.3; 51.8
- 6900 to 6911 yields 0.9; 57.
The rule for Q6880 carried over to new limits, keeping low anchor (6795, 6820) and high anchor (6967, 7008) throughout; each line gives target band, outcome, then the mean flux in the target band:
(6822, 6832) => 0.36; 49.7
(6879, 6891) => 1.41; 52.2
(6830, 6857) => 1.76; 50.2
